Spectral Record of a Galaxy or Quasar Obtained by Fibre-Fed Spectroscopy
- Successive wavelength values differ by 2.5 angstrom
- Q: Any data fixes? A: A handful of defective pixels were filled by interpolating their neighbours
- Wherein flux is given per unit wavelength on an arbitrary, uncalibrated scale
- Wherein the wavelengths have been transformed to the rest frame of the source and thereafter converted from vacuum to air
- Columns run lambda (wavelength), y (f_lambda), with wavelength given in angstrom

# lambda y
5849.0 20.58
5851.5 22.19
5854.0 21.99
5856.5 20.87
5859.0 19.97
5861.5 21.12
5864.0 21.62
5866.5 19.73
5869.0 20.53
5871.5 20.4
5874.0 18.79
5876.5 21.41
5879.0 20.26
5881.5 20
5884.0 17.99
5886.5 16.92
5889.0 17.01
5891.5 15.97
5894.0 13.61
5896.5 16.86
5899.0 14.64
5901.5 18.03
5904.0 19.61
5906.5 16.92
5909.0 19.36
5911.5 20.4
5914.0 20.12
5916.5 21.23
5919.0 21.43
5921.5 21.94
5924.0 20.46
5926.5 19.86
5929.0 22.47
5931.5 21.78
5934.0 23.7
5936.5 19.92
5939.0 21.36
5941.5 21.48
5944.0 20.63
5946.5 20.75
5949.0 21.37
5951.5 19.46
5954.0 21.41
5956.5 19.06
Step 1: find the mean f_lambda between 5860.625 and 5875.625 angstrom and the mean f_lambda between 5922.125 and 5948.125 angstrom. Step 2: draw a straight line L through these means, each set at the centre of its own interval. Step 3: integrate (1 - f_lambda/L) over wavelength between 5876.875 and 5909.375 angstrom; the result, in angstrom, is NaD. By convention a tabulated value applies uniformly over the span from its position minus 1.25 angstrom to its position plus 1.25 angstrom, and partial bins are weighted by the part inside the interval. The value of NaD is 5.0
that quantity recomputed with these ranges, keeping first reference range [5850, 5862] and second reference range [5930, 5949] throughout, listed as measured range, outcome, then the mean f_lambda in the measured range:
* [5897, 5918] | 2.5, 18.8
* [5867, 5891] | 2.4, 19.2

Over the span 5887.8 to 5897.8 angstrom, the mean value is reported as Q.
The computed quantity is 15.9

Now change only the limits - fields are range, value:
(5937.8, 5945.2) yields 21.2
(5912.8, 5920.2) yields 20.9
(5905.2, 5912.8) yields 18.9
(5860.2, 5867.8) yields 20.8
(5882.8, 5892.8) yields 17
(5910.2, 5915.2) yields 20.3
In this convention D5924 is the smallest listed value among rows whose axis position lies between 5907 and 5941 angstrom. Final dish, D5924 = 19.36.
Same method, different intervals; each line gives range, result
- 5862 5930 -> 13.61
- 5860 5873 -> 19.73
